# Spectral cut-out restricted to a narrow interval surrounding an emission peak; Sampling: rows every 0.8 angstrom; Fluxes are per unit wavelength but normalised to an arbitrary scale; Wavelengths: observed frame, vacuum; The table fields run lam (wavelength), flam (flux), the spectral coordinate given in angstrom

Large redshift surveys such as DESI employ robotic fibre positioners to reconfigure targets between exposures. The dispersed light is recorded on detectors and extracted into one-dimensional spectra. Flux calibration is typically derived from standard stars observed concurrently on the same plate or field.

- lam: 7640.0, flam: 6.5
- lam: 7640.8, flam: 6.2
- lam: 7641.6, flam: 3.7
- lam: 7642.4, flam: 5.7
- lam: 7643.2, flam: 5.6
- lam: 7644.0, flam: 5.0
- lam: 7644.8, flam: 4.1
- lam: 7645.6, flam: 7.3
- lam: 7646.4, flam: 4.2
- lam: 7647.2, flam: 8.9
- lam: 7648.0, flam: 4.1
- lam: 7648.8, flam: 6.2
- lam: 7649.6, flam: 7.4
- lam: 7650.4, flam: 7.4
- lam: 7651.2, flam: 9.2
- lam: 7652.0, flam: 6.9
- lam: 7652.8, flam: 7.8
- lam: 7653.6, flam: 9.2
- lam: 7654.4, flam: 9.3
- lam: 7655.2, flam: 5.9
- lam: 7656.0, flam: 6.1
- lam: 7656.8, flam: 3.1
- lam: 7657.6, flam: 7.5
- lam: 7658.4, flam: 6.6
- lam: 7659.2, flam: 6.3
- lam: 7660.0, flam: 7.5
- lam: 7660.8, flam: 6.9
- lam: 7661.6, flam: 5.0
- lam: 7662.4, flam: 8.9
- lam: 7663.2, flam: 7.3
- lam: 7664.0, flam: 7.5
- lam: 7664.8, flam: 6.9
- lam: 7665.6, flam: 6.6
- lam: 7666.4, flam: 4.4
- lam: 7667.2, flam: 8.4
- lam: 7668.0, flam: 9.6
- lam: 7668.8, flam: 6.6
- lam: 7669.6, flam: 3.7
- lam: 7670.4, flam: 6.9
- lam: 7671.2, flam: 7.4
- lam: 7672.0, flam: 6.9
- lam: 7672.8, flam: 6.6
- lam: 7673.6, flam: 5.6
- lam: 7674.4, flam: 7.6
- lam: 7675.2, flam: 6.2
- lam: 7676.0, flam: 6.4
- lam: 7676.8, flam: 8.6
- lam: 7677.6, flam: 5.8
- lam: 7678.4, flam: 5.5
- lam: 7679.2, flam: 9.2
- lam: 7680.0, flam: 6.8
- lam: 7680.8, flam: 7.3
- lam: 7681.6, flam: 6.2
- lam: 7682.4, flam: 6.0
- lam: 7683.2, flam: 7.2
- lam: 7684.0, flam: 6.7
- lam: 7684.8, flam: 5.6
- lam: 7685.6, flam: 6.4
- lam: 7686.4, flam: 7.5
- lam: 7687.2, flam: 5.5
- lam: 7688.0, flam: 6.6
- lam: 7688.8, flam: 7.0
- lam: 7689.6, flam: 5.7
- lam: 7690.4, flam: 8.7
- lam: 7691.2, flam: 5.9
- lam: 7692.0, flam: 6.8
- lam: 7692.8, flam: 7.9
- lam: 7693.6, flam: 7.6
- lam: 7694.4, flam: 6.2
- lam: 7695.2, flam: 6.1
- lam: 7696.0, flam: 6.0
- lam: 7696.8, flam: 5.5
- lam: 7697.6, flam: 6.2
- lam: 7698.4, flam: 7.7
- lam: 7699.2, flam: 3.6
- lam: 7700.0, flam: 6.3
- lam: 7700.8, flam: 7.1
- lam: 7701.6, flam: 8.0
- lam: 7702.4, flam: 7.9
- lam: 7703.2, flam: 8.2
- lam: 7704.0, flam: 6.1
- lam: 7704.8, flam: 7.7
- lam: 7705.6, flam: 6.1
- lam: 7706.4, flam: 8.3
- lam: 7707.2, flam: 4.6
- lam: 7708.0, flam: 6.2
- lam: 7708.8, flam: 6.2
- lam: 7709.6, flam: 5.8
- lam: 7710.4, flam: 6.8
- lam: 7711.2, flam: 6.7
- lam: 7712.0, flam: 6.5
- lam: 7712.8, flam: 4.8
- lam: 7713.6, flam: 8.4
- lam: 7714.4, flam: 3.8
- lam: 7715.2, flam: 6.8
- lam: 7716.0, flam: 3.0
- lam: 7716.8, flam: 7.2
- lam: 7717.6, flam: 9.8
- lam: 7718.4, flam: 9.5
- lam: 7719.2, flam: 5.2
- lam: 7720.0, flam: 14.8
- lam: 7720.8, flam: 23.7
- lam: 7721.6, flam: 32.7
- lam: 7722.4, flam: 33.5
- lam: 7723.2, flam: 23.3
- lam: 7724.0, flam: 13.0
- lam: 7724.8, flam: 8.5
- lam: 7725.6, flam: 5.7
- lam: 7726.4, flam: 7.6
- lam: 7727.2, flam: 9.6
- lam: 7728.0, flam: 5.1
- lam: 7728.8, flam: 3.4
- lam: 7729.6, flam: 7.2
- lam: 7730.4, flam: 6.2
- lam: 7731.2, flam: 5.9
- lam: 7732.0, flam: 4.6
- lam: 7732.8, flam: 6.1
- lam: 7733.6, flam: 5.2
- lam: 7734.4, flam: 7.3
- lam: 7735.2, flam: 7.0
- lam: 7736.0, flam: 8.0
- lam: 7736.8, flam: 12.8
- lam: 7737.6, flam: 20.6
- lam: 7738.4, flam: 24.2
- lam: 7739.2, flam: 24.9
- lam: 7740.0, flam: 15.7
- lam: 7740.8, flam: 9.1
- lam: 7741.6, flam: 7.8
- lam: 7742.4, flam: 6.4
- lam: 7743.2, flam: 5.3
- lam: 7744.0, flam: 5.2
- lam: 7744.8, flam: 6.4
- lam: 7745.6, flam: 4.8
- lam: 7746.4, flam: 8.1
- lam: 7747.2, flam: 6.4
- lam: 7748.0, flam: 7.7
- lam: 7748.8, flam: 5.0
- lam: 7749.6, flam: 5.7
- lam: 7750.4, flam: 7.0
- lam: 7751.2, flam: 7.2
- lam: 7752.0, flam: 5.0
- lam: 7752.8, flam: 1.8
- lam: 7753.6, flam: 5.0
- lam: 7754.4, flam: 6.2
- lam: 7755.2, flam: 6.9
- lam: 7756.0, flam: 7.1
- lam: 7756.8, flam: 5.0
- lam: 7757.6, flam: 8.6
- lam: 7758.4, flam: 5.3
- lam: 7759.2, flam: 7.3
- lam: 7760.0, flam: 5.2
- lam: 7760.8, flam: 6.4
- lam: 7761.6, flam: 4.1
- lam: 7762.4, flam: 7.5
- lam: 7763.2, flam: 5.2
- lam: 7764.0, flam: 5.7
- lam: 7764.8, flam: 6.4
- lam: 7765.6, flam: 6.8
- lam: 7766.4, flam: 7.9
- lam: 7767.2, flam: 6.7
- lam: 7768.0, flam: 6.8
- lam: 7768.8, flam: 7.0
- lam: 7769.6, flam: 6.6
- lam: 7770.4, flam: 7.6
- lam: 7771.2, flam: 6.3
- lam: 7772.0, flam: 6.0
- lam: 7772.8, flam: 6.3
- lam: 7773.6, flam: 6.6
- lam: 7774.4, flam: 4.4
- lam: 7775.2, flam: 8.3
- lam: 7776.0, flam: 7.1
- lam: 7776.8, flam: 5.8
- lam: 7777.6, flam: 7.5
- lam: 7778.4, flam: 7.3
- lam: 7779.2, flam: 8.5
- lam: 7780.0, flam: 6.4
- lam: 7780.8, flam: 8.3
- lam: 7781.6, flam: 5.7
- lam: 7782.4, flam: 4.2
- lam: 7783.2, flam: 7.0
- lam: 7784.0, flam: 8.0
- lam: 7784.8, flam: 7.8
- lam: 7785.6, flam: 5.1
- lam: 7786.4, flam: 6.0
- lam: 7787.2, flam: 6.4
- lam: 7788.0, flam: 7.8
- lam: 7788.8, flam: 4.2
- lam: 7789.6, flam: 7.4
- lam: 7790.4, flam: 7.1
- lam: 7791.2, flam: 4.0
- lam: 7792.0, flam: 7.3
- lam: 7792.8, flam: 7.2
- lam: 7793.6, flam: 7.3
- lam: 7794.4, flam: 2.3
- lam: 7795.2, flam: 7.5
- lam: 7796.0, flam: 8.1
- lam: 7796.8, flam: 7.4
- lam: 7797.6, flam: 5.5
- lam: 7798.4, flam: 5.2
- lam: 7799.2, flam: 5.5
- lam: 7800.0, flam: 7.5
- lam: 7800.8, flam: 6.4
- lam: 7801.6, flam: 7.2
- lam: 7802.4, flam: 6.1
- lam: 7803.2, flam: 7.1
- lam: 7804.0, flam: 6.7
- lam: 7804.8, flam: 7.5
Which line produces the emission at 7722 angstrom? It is [S II]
